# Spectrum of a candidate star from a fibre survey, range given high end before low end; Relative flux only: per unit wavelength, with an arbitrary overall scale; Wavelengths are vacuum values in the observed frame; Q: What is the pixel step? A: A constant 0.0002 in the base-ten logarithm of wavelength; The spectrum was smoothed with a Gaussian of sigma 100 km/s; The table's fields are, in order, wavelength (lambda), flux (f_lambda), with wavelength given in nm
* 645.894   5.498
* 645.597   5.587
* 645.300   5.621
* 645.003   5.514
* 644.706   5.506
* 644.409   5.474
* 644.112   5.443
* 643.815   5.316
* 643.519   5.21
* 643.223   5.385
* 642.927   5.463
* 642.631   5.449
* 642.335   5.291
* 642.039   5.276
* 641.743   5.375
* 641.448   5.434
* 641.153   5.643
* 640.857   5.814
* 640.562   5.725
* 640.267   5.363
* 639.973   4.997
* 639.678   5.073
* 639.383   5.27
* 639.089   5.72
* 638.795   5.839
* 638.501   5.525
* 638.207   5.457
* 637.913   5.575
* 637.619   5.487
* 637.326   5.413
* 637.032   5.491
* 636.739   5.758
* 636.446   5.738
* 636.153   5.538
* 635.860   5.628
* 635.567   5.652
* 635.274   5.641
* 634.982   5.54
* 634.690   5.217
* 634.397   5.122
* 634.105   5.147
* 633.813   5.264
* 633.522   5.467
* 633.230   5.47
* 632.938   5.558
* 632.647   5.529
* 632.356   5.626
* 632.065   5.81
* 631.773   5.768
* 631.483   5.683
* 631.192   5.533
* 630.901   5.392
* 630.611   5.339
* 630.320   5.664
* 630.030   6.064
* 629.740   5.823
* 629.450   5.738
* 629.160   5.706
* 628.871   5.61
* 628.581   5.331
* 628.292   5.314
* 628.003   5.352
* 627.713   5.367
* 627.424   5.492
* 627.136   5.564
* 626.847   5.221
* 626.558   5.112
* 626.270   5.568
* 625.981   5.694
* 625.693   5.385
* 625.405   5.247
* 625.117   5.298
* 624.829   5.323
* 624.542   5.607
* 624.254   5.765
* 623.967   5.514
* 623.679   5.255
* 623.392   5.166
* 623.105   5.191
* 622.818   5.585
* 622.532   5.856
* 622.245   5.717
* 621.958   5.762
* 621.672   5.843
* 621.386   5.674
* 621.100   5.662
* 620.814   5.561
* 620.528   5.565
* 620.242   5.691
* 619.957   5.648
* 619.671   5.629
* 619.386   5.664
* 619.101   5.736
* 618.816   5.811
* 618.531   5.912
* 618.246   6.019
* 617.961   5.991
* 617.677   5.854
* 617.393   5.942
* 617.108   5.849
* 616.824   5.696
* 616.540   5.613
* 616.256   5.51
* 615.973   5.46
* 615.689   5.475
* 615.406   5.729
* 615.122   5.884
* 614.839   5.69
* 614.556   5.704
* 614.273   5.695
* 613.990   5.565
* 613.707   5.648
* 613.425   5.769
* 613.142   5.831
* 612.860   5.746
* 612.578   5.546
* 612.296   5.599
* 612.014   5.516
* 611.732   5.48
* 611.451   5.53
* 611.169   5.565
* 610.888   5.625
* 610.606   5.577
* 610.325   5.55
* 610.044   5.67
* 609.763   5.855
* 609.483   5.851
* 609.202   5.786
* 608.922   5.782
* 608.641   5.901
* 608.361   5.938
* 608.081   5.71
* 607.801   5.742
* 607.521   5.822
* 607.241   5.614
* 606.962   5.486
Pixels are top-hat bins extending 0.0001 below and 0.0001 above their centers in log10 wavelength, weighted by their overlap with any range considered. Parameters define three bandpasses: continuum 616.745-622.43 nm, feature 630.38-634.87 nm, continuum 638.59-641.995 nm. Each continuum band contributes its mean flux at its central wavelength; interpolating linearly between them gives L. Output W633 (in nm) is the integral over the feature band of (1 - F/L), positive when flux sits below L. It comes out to 0.092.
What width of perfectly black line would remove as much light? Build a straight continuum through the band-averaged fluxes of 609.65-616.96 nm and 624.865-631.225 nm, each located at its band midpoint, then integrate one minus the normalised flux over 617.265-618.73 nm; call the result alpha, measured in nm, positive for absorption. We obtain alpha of -0.09 nm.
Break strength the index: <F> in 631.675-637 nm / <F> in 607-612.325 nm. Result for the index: 1.0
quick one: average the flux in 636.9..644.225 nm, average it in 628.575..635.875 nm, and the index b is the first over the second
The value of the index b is 1.0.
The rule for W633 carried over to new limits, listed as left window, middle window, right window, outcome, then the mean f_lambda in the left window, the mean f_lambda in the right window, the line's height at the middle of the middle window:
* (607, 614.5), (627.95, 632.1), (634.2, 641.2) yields -0.04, 5.69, 5.5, 5.56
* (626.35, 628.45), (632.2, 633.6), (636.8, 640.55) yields -0.03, 5.35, 5.45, 5.4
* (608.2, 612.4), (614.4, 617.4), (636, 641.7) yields -0.01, 5.68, 5.52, 5.65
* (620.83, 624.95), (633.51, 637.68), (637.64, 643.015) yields 0.01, 5.57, 5.46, 5.49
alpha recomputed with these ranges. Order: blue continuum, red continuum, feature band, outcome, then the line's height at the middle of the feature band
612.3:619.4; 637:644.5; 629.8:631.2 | -0.014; 5.56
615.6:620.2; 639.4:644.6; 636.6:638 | -0.021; 5.46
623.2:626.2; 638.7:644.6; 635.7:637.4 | -0.056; 5.42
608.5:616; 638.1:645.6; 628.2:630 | -0.026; 5.55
